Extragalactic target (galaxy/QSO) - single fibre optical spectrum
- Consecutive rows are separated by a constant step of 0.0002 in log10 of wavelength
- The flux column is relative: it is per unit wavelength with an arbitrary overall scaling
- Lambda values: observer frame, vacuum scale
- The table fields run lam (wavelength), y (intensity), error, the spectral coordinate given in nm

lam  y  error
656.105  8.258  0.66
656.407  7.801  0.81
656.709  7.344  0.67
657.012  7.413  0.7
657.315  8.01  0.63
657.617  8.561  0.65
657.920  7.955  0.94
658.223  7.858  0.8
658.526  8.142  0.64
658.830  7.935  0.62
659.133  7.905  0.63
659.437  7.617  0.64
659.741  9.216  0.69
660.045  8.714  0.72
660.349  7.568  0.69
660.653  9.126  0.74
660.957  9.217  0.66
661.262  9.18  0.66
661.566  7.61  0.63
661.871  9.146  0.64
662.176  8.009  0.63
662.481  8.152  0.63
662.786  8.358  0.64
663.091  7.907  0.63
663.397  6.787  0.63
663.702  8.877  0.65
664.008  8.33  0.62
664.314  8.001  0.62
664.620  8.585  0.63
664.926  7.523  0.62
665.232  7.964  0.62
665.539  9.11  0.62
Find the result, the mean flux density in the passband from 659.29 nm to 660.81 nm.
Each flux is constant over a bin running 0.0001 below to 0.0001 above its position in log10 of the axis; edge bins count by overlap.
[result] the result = 8.45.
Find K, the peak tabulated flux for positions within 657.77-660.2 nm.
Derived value 9.216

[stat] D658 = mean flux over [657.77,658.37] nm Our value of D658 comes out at 7.91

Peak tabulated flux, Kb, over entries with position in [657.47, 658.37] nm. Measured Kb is 8.561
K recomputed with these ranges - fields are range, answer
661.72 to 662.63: 9.146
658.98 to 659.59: 7.905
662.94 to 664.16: 8.877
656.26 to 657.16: 7.801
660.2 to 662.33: 9.217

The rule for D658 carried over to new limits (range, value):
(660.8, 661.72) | 8.67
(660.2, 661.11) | 8.64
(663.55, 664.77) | 8.44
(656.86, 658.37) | 7.96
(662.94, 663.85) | 7.85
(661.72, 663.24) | 8.32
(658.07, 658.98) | 7.97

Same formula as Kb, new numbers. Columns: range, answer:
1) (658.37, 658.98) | 8.142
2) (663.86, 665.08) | 8.585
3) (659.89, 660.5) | 8.714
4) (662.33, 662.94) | 8.358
